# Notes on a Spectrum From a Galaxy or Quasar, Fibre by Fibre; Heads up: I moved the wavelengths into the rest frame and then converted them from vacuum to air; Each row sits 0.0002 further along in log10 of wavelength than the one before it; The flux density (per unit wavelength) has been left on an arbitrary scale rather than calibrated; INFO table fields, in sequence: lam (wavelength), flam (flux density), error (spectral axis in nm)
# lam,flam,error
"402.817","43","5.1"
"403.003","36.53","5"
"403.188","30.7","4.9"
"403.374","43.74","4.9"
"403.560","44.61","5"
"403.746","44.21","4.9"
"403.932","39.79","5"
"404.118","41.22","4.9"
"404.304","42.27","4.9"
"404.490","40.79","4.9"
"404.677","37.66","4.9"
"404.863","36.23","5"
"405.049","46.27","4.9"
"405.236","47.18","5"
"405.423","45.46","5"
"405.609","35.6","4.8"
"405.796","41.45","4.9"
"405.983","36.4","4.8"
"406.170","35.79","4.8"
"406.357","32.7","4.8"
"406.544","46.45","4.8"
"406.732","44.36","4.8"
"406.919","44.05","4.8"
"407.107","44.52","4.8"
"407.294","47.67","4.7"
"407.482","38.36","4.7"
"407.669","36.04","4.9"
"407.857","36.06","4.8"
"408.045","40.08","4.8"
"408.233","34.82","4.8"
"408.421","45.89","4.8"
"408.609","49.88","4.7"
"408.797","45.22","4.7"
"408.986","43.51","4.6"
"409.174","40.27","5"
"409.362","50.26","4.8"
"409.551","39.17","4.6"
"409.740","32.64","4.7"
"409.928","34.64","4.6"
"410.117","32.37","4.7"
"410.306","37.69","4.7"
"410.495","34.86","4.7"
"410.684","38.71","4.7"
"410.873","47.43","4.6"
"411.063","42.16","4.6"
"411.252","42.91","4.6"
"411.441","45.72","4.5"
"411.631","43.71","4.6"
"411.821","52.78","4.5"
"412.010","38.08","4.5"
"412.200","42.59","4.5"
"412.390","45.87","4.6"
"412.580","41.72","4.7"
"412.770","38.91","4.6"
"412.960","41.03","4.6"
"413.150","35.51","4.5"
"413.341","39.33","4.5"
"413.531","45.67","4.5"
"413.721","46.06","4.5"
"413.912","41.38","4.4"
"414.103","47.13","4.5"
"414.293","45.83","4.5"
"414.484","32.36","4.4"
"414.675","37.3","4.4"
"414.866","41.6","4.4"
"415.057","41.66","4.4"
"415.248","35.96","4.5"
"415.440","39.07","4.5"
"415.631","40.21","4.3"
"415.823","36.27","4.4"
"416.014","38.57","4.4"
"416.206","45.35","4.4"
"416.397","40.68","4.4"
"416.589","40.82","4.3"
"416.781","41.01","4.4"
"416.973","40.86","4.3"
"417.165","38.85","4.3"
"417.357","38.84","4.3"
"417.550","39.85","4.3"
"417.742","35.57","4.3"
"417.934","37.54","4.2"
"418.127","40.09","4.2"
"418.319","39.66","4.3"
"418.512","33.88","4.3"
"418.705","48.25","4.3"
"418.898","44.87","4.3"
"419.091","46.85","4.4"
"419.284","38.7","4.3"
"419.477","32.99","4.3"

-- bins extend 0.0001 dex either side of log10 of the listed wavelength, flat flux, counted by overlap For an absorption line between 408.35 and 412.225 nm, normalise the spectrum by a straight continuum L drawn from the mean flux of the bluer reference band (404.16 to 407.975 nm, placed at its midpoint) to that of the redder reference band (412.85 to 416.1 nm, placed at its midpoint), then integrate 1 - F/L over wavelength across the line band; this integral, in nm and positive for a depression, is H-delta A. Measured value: -0.131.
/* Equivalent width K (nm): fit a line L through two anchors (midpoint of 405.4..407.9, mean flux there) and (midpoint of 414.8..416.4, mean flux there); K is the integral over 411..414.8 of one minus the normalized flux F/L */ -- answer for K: -0.22 nm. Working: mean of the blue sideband 40.3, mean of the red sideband 39.9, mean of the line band 42.3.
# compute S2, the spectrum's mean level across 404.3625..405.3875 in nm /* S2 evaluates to 41.9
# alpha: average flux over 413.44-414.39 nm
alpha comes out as 45.2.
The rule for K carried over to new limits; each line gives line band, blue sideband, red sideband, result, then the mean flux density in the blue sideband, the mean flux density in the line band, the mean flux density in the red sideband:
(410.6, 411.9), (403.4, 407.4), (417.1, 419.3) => -0.12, 41.7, 44.7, 40.3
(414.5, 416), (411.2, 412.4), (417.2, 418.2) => 0.09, 44.5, 38.5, 38.4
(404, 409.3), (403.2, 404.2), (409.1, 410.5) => -0.20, 41.7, 41.3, 37.9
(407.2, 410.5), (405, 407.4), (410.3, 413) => 0.17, 42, 40.1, 42.5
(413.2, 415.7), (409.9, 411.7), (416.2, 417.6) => -0.04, 40.2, 40.9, 40.5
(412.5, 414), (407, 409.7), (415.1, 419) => -0.01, 42.1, 41.2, 39.8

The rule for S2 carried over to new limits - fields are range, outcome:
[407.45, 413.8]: 41.2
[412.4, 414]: 41.5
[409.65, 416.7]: 40.7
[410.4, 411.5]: 41.9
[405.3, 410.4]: 40.5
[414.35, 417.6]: 39.4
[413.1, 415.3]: 41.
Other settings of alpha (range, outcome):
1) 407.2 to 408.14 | 39.7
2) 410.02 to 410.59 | 35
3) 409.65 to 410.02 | 33.7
